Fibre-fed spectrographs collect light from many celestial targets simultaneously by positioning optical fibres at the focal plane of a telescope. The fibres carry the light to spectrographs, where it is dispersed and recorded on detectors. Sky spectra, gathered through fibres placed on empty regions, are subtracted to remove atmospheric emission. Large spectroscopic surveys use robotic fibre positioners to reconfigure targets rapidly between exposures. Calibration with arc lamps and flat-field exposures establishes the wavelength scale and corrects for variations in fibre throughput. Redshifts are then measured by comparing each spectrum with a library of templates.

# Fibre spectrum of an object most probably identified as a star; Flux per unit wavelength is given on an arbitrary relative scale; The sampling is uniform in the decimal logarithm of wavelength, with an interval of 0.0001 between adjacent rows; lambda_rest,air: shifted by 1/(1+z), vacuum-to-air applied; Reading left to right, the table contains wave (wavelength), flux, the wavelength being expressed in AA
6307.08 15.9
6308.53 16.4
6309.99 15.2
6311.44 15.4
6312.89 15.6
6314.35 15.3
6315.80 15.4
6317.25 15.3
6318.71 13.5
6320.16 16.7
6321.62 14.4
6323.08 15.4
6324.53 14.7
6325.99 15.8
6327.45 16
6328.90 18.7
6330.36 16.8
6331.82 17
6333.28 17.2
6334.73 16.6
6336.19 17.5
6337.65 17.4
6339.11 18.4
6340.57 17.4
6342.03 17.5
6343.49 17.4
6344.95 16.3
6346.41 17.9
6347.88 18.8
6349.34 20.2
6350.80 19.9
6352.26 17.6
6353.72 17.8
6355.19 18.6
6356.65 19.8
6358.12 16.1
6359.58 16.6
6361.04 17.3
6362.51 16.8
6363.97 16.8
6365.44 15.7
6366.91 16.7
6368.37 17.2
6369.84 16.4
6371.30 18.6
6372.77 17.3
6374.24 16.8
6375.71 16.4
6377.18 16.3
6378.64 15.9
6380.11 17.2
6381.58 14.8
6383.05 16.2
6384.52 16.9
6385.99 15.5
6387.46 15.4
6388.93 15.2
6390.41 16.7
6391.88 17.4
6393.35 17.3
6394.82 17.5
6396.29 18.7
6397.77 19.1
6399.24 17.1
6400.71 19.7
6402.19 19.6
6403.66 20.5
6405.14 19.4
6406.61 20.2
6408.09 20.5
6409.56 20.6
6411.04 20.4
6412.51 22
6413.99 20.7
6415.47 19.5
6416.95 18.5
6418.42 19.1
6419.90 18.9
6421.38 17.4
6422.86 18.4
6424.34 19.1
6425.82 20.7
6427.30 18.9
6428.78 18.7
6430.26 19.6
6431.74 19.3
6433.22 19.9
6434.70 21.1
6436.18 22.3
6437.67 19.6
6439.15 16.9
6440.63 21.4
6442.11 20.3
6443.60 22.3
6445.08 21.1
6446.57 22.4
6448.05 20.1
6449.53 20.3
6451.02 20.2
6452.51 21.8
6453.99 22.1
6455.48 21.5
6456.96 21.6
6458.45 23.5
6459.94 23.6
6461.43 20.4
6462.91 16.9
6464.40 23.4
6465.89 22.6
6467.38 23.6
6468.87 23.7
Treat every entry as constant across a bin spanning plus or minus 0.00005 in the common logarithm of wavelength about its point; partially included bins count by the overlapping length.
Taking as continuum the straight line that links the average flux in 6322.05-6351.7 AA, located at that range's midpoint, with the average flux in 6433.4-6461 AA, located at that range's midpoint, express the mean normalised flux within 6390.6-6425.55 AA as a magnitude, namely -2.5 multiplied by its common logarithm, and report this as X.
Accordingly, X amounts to 0.04 mag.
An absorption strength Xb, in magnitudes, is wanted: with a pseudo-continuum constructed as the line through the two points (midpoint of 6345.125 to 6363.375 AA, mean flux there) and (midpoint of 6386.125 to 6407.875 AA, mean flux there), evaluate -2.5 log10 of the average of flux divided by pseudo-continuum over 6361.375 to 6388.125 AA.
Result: 0.10 mag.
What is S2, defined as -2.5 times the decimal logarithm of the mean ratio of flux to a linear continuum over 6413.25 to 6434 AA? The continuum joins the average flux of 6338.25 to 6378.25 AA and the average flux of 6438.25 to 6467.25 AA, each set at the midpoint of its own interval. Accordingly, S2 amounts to 0.05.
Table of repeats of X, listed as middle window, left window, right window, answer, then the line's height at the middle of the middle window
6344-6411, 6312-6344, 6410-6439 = 0.02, 18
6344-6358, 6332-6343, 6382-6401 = -0.07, 17.3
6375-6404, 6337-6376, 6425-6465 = 0.10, 18.7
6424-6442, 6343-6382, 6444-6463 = 0.03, 20.5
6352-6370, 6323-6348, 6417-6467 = 0.04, 17.9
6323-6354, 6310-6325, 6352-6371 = -0.08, 16.2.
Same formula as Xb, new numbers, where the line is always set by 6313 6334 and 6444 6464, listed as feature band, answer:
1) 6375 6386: 0.13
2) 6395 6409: -0.01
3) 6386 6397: 0.12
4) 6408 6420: -0.03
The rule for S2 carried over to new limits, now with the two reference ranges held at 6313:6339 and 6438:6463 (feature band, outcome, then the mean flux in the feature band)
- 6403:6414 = -0.06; 20.5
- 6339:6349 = -0.05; 17.7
